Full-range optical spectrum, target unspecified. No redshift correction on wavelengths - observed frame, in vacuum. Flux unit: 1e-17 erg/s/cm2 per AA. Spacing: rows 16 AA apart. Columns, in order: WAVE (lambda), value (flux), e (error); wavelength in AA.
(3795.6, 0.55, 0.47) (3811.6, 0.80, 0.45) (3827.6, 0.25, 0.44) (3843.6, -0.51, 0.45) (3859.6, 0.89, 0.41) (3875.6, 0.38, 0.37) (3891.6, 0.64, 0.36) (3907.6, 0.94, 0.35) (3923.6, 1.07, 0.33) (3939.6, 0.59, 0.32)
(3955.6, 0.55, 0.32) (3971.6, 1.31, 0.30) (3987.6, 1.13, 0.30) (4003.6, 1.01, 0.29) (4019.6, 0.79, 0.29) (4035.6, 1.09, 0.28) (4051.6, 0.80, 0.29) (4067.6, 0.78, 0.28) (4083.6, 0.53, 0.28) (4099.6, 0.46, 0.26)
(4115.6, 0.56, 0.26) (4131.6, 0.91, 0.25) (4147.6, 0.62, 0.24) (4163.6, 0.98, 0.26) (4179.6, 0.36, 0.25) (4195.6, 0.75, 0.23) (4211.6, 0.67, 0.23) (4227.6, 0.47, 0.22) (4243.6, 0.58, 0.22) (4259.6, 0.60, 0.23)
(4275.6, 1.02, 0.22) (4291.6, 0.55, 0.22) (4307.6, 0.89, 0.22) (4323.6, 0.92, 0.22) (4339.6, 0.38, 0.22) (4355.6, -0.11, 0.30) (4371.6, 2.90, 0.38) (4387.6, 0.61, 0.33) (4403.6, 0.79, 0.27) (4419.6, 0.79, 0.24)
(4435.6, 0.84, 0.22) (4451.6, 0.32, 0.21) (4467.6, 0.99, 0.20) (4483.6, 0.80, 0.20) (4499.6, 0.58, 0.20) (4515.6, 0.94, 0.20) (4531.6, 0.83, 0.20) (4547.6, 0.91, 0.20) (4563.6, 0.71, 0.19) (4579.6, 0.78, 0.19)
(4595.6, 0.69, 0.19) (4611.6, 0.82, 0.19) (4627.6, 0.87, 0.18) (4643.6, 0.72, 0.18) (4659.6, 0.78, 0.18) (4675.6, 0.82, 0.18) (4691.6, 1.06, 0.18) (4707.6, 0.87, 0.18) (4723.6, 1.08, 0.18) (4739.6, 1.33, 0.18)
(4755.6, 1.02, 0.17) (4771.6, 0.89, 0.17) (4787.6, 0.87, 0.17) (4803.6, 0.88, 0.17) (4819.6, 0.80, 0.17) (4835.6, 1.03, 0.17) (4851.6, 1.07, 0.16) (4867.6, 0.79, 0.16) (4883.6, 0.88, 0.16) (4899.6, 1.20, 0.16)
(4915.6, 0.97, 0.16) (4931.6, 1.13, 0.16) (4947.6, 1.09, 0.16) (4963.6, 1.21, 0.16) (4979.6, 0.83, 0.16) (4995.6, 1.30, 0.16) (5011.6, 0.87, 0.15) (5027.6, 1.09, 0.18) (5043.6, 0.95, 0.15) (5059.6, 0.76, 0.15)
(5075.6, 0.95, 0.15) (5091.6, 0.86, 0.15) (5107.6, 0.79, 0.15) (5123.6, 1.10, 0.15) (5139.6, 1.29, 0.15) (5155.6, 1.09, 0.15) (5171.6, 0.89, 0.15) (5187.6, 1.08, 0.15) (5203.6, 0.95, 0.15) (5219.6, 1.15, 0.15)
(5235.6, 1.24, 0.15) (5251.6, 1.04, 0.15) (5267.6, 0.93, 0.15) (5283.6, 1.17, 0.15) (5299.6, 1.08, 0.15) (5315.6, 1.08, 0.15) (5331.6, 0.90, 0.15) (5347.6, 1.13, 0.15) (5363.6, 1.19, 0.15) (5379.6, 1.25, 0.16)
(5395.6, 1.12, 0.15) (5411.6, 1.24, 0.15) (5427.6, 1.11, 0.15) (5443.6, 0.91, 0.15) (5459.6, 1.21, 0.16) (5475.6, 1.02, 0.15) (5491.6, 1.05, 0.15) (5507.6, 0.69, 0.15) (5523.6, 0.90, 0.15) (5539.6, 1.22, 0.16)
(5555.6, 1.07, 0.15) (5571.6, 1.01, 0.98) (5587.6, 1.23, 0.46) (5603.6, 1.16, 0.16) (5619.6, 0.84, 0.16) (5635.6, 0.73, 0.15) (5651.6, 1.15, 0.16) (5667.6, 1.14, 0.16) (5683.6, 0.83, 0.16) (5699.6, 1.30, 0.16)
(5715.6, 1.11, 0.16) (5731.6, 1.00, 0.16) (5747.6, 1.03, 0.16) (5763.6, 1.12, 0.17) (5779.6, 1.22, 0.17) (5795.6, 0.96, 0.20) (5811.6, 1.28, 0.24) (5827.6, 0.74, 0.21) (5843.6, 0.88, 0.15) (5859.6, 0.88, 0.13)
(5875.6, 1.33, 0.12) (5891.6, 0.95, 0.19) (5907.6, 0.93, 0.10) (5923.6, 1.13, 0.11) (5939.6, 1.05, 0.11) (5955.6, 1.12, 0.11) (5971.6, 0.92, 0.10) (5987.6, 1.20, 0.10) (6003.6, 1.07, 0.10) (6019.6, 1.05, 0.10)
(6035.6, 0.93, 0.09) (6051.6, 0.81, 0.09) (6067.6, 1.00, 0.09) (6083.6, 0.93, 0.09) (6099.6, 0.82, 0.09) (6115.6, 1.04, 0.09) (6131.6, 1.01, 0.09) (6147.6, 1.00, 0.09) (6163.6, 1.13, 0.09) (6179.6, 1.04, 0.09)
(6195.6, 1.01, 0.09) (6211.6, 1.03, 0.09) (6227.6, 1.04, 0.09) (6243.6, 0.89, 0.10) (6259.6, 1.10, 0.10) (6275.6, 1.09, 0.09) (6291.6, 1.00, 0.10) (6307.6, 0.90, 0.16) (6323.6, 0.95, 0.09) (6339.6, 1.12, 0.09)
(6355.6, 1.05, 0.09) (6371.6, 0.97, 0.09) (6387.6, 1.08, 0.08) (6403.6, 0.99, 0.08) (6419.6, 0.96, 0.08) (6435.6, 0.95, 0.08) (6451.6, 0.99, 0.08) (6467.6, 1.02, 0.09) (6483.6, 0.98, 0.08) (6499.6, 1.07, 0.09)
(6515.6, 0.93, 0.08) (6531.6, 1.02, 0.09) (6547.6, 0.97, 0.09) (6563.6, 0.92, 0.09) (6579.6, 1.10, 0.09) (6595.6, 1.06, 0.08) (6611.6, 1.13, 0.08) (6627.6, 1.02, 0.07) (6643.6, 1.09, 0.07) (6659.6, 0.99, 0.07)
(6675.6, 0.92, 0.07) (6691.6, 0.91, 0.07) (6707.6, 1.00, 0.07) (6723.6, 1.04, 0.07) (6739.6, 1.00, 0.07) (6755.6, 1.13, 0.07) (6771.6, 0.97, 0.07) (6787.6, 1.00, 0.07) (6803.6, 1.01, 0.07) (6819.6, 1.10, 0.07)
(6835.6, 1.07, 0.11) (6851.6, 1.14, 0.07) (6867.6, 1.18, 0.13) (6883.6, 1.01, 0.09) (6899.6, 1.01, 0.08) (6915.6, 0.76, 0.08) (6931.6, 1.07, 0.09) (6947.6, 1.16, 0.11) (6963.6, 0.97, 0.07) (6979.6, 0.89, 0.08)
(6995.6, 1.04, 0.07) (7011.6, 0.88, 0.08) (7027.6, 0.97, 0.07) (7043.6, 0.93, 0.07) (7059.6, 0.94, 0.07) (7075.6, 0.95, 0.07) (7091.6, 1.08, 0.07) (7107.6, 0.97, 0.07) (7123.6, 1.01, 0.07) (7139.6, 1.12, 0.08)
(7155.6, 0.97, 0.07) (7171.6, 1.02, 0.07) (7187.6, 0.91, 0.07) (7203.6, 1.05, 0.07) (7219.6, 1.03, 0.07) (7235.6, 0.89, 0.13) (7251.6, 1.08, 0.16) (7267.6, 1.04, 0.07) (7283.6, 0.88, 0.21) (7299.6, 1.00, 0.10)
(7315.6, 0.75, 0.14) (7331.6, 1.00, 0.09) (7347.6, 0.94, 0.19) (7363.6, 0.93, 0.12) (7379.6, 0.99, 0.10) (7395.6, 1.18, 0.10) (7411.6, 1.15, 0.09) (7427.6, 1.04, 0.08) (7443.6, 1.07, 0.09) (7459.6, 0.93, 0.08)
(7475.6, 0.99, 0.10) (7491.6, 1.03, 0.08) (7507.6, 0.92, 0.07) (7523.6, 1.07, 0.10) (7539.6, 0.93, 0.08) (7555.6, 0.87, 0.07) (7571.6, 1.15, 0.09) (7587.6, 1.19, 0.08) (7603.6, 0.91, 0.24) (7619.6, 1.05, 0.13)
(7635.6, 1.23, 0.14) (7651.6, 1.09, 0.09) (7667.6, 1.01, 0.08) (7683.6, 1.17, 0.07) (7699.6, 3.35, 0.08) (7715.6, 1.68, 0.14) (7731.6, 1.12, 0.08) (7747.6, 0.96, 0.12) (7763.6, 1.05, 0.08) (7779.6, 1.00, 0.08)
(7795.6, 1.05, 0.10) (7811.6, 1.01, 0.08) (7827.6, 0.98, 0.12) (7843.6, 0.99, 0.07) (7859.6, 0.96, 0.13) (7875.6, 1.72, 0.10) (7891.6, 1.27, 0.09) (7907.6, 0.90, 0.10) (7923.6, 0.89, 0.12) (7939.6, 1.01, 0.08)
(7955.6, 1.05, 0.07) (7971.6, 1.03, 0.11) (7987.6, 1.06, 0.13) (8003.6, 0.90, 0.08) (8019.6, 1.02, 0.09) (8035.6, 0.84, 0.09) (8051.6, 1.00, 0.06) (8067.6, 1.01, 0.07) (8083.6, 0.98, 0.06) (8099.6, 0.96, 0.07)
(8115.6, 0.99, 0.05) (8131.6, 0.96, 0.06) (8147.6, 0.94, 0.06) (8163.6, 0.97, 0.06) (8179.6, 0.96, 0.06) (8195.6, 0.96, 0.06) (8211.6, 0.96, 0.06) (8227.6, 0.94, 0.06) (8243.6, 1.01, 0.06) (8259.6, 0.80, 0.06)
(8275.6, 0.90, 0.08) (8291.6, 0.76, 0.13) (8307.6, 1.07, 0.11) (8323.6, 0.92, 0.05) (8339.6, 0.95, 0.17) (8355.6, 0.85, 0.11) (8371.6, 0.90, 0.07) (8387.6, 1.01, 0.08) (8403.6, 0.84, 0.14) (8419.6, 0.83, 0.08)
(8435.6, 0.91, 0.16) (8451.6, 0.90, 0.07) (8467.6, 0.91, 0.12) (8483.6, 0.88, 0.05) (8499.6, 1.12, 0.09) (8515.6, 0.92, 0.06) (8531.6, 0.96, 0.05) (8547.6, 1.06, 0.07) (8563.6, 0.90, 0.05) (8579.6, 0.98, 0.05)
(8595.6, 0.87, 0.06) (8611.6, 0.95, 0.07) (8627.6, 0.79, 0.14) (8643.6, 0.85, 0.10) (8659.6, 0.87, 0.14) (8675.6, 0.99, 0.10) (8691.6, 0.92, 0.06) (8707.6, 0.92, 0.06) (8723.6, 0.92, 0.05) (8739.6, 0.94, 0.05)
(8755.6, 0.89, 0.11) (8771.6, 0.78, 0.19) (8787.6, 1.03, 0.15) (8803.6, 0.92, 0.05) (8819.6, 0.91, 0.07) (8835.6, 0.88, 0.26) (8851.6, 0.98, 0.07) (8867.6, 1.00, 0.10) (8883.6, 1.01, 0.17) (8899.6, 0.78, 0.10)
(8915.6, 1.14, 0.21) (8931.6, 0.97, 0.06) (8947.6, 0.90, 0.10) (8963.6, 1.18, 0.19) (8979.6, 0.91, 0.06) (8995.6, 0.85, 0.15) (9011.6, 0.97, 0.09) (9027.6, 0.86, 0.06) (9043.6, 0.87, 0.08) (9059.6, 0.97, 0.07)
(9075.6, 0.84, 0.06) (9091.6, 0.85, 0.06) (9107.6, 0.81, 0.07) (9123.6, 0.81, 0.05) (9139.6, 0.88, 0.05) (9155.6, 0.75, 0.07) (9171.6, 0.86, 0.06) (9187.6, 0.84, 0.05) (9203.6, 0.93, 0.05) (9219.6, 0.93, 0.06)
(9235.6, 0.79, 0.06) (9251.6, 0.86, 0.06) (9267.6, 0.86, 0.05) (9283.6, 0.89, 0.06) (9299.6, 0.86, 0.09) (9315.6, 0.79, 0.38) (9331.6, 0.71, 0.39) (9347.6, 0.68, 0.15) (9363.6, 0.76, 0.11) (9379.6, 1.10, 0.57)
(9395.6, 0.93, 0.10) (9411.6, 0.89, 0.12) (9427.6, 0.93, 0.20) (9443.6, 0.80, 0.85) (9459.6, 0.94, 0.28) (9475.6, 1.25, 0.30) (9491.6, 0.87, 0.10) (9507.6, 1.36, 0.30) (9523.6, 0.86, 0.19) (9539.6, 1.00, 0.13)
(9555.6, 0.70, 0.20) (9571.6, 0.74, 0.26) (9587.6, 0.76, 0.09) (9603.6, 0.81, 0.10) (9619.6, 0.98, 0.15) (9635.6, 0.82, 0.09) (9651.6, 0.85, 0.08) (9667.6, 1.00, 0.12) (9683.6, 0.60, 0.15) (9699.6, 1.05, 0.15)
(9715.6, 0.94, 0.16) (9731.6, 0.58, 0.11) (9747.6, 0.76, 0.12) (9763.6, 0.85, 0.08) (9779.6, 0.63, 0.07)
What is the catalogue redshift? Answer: 0.172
